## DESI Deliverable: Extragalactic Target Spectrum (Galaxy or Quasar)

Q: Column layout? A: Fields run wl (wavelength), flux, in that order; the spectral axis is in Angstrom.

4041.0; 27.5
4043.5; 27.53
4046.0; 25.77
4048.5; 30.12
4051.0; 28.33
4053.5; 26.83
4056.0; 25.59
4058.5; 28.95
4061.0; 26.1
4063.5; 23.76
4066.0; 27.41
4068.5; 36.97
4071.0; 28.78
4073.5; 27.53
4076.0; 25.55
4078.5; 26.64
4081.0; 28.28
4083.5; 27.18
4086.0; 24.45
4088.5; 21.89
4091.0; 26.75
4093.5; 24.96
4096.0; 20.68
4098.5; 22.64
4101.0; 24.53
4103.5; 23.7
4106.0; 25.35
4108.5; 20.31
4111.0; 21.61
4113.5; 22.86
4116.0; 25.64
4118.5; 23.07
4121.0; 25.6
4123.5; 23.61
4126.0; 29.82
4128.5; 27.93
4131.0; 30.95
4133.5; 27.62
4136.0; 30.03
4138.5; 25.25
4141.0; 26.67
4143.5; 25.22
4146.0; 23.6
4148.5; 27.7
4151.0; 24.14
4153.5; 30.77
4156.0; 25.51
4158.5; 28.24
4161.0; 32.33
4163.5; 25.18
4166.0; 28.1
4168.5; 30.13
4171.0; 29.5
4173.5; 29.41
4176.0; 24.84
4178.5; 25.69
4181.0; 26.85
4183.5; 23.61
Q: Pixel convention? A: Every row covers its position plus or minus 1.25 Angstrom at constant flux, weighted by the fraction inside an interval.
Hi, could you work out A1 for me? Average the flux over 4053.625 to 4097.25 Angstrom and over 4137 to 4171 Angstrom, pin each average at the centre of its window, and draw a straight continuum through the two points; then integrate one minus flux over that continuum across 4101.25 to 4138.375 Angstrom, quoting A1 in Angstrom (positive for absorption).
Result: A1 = 2.0 Angstrom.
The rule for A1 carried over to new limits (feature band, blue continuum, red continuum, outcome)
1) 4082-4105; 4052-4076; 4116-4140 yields 2.79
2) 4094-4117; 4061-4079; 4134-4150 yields 3.52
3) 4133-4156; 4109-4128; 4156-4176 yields 0.02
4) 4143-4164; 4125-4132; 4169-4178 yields 1.11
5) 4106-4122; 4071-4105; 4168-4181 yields 1.60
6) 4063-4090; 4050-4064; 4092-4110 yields -2.19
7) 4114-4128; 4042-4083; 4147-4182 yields 1.11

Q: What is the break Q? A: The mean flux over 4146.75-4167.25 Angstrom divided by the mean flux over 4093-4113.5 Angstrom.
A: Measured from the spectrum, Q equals 1.21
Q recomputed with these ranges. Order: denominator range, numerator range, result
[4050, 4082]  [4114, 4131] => 0.94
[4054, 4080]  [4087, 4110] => 0.85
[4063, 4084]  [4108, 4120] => 0.81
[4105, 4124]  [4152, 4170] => 1.22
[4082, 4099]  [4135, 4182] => 1.13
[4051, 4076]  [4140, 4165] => 0.97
